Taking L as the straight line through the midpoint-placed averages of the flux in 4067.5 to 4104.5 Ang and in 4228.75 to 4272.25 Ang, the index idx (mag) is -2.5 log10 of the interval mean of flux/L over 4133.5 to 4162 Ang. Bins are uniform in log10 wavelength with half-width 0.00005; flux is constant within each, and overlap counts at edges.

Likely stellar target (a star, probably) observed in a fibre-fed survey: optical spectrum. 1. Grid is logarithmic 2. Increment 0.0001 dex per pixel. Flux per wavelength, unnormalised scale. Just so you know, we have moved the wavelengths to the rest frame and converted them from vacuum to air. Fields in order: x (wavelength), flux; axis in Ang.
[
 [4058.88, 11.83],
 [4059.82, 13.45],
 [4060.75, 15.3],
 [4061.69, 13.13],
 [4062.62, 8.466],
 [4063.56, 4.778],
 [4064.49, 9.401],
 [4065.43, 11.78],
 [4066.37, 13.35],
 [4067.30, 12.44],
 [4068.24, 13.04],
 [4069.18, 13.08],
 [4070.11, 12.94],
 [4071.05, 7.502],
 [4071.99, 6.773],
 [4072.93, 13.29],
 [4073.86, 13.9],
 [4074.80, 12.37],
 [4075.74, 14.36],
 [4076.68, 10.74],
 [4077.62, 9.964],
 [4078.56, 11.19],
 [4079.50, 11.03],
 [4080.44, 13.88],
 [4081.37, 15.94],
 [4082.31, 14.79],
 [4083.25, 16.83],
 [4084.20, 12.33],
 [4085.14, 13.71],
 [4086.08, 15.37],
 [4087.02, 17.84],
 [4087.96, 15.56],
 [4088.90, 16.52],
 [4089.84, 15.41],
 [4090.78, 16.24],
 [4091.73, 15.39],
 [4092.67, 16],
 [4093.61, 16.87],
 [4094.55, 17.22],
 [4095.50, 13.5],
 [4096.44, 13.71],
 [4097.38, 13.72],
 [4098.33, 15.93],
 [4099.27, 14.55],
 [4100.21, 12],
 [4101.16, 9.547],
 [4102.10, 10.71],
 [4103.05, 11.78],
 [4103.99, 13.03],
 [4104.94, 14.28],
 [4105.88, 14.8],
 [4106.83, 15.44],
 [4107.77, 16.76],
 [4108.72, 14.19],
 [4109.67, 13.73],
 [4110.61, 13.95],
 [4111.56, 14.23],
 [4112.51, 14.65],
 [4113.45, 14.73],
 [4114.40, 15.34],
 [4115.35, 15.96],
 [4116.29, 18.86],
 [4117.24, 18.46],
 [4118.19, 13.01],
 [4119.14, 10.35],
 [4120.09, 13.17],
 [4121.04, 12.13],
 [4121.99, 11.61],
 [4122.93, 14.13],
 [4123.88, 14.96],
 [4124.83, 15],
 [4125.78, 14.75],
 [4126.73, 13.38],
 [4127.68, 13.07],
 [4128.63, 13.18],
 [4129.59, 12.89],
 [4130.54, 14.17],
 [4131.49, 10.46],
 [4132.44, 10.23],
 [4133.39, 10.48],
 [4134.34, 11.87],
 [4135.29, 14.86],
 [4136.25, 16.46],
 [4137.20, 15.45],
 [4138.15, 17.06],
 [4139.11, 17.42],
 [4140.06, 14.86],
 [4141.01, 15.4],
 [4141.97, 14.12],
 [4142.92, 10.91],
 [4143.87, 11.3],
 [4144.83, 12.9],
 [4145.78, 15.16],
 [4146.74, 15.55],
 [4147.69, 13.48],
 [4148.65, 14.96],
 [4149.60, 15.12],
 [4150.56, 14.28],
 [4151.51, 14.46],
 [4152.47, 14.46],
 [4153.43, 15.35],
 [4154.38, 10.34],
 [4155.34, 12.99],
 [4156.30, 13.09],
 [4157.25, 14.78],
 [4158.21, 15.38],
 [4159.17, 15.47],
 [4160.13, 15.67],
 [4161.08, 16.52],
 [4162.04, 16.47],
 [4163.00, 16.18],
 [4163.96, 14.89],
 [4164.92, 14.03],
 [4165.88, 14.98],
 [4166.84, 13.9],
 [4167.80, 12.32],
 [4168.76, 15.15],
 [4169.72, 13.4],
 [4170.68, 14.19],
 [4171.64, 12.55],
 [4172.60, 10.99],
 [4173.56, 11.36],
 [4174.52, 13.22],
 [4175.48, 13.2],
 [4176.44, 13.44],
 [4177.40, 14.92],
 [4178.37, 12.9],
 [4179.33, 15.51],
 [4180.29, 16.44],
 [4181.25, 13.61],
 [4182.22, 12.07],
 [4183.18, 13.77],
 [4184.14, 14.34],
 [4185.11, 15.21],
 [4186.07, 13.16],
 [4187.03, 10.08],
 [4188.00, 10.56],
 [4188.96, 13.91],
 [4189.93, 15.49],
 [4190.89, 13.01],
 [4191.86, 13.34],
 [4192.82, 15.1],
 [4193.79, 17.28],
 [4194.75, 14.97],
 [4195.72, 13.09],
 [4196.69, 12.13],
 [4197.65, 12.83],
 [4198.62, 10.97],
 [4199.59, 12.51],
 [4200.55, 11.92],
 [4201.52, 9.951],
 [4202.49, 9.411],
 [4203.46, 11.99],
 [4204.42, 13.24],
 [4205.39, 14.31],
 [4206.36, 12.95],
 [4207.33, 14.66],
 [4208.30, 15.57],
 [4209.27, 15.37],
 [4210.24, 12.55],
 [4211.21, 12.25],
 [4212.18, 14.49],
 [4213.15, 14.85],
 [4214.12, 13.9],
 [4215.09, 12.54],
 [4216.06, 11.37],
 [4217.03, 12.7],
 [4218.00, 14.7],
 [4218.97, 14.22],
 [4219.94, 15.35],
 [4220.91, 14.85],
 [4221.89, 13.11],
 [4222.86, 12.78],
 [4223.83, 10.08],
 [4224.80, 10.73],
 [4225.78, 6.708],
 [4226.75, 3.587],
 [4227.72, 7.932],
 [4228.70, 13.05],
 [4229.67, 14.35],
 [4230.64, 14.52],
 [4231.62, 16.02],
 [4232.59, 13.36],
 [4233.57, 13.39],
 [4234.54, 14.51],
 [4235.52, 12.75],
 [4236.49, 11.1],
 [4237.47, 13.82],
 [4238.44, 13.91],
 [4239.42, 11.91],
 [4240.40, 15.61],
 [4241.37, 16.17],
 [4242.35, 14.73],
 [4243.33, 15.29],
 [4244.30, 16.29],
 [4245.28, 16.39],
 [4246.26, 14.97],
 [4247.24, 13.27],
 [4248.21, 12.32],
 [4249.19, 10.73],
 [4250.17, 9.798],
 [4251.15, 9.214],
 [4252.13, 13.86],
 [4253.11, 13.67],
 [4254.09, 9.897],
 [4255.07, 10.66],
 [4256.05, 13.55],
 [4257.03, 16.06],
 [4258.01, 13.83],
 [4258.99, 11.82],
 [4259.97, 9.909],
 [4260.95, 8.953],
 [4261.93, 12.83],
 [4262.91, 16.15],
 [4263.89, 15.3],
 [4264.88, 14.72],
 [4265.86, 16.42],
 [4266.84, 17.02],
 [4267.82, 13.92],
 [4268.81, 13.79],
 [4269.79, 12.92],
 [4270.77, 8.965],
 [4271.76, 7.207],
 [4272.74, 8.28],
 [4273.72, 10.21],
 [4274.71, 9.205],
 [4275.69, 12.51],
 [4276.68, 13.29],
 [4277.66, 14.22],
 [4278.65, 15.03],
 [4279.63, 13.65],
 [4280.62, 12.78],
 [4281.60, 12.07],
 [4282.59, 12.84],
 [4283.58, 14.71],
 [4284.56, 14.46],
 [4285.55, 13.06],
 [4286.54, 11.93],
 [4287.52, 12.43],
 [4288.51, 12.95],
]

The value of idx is -0.08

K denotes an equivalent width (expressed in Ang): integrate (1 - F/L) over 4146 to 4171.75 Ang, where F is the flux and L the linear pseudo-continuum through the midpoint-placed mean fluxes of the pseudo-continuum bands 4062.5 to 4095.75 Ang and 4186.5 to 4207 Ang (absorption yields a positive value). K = -3.0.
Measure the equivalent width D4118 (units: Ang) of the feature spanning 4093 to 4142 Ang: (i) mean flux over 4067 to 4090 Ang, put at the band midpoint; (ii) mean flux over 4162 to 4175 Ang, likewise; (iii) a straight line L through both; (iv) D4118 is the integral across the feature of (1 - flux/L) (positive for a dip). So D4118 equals -2.38 Ang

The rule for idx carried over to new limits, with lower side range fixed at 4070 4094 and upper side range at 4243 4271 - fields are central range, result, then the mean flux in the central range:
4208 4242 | 0.03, 13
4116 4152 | -0.03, 13.9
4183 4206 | 0.03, 13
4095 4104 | 0.07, 12.8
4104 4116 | -0.09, 14.8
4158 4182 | -0.06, 14.2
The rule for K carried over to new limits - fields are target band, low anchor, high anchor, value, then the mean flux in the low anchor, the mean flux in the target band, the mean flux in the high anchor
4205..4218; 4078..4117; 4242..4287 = -0.26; 14.6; 13.7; 12.9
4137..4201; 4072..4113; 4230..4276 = -1.90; 14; 14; 13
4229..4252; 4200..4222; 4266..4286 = -1.21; 13.3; 13.7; 12.6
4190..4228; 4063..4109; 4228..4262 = 1.51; 13.4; 12.7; 13.2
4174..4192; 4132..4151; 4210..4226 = -0.20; 14.1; 13.6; 12.9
